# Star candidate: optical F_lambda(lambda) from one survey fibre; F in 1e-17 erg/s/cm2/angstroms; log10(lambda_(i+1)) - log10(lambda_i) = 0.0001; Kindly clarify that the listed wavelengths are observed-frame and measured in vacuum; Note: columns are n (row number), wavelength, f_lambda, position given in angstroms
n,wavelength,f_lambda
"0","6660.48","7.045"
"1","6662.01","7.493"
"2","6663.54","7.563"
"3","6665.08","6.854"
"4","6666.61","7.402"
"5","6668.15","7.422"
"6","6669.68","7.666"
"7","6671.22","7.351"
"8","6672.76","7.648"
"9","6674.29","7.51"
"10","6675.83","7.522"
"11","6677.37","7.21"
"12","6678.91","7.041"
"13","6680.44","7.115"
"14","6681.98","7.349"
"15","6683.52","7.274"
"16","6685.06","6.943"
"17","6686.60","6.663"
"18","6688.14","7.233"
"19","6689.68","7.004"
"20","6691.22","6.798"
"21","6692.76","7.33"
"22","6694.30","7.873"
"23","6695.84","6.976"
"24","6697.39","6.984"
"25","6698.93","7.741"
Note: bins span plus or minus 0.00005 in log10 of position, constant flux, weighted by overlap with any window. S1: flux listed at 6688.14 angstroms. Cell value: 7.233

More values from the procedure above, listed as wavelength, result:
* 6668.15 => 7.422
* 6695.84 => 6.976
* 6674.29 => 7.51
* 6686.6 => 6.663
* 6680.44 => 7.115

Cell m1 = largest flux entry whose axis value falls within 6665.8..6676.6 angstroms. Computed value 7.666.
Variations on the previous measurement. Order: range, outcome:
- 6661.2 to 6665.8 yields 7.563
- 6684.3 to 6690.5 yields 7.233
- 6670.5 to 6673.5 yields 7.648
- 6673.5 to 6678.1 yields 7.522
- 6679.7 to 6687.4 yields 7.349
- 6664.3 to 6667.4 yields 7.402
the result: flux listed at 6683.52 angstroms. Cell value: 7.274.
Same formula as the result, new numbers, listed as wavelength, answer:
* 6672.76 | 7.648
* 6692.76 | 7.33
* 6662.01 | 7.493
